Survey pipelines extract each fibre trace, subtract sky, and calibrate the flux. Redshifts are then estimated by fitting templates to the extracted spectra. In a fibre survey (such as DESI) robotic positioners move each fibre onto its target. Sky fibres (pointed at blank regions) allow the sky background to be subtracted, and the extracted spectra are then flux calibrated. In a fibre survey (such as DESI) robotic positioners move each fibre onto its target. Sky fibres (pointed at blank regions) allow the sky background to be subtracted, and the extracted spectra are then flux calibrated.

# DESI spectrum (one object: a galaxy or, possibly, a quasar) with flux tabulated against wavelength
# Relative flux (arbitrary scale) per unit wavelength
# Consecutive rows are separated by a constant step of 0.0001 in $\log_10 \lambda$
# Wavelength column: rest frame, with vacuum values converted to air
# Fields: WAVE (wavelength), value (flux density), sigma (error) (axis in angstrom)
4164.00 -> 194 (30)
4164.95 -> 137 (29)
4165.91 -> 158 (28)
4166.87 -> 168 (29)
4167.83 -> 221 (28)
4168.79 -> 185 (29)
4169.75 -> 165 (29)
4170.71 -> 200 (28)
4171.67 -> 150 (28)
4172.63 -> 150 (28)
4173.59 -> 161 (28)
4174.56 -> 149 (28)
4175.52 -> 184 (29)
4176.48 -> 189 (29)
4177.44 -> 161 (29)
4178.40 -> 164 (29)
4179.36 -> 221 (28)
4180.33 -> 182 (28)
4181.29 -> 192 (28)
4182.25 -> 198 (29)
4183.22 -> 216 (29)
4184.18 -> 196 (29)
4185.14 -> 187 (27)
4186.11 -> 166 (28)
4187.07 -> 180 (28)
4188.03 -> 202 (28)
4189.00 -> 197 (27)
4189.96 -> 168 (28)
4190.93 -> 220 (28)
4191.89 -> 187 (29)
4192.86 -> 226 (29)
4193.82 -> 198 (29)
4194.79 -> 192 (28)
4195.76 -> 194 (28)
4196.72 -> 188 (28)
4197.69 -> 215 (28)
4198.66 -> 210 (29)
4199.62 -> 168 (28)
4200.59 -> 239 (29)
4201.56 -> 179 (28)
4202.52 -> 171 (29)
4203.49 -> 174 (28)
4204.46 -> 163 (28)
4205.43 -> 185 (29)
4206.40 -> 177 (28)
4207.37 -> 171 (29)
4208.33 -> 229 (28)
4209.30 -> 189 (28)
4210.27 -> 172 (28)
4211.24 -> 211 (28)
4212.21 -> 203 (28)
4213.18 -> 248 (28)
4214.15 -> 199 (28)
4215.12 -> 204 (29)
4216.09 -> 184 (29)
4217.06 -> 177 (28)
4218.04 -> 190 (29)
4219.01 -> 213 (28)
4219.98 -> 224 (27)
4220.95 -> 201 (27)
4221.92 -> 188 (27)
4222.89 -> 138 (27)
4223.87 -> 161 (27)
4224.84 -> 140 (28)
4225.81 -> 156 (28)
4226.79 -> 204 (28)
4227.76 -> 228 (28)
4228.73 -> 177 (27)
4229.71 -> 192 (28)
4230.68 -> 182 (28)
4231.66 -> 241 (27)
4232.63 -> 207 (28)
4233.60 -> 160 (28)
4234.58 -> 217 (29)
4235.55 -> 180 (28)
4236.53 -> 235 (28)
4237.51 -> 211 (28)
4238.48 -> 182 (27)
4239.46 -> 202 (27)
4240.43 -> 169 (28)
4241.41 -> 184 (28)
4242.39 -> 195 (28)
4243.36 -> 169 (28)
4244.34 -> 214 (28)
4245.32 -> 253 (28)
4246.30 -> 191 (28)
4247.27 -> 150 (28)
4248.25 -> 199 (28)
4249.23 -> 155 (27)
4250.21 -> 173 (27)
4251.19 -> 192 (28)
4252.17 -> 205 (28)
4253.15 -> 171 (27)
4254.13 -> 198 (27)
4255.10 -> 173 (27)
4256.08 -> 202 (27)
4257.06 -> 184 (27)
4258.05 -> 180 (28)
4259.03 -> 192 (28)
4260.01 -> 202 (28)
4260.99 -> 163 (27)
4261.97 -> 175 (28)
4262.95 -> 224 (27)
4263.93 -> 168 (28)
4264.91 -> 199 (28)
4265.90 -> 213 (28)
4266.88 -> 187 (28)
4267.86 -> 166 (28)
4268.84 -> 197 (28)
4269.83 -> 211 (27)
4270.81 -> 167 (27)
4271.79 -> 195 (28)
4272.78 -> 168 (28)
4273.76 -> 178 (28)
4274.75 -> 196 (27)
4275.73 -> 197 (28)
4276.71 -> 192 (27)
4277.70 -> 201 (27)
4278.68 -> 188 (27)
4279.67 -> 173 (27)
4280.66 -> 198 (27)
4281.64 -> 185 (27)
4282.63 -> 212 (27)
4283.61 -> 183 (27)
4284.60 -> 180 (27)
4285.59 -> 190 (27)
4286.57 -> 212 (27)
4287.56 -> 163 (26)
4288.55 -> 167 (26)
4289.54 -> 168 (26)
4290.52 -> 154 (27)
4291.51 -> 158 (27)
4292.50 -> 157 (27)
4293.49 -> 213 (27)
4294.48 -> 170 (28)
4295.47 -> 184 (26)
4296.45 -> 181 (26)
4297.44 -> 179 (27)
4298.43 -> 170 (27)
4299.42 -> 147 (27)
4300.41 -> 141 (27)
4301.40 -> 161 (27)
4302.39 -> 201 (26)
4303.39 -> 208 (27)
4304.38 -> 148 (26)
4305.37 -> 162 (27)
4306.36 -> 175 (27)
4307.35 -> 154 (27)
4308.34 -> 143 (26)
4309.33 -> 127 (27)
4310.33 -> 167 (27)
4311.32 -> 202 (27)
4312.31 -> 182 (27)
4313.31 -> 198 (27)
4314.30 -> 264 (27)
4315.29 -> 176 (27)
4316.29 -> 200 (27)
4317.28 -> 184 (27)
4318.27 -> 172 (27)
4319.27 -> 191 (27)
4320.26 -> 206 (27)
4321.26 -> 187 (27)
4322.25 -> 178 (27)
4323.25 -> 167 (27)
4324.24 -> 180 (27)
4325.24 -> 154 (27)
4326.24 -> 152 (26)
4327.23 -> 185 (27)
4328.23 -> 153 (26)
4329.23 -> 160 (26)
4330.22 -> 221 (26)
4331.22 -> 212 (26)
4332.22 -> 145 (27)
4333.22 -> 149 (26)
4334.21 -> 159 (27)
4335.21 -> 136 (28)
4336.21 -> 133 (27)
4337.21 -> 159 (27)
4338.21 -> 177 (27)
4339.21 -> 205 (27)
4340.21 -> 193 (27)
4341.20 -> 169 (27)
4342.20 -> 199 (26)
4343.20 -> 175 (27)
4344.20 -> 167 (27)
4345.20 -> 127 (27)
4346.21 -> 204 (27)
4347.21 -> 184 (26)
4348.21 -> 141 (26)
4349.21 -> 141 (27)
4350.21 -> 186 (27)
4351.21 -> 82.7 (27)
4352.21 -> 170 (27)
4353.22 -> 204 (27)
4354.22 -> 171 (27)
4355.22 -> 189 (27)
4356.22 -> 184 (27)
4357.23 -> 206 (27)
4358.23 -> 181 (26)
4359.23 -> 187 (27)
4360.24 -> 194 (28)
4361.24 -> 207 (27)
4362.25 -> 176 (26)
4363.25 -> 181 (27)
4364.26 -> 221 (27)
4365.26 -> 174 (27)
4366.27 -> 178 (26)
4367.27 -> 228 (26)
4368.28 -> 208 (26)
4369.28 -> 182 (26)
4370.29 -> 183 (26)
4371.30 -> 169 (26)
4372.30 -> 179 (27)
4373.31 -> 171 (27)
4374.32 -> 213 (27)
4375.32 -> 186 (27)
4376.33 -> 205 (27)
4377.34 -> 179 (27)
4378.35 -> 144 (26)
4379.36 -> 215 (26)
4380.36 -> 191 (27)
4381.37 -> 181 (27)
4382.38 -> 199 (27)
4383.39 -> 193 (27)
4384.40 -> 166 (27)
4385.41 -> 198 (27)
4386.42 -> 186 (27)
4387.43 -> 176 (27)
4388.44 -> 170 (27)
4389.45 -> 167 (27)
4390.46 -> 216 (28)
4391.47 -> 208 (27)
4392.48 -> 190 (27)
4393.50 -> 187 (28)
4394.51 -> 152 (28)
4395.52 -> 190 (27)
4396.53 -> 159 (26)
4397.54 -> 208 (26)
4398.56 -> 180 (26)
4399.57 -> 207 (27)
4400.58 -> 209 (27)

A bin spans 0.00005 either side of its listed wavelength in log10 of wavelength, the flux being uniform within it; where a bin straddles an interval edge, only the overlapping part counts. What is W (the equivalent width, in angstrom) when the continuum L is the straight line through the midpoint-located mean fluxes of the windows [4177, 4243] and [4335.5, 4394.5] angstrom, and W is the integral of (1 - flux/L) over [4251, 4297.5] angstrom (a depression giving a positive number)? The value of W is 0.6 angstrom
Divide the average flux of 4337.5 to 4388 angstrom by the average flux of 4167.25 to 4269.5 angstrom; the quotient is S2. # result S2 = 1.0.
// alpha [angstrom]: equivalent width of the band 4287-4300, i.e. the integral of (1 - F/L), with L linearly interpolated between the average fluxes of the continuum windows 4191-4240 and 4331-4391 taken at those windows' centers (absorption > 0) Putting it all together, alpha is 1.1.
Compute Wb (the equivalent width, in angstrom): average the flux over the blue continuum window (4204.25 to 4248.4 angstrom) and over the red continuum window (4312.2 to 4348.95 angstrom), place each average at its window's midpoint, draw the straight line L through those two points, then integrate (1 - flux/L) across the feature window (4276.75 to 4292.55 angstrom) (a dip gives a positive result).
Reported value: 0.2 angstrom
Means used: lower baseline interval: 193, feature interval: 181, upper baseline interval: 177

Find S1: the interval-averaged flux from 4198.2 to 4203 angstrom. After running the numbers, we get 194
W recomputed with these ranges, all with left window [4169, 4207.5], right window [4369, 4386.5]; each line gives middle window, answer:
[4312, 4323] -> -0.49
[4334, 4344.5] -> 0.85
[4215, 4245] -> -0.88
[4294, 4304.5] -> 0.74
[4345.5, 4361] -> 0.89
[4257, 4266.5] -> -0.23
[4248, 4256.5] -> 0.05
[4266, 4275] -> -0.01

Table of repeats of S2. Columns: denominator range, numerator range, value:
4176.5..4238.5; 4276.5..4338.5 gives 0.91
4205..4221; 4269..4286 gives 0.95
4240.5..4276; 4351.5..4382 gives 1.00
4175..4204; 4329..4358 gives 0.89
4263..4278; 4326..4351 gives 0.89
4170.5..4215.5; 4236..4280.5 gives 1.00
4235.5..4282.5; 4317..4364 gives 0.92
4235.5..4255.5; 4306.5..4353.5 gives 0.90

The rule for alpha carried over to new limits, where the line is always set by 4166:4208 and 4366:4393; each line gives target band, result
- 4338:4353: 1.5 angstrom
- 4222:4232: 0.3 angstrom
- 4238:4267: -0.3 angstrom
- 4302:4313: 1.0 angstrom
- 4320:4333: 0.8 angstrom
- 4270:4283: -0.1 angstrom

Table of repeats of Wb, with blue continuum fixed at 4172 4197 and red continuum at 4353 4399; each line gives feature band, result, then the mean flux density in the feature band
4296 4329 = 2.1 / 175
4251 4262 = 0.0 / 187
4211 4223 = -0.8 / 200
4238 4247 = -0.3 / 194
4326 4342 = 1.5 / 170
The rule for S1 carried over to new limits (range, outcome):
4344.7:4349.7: 159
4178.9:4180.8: 201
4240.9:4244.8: 190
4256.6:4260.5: 189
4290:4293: 157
